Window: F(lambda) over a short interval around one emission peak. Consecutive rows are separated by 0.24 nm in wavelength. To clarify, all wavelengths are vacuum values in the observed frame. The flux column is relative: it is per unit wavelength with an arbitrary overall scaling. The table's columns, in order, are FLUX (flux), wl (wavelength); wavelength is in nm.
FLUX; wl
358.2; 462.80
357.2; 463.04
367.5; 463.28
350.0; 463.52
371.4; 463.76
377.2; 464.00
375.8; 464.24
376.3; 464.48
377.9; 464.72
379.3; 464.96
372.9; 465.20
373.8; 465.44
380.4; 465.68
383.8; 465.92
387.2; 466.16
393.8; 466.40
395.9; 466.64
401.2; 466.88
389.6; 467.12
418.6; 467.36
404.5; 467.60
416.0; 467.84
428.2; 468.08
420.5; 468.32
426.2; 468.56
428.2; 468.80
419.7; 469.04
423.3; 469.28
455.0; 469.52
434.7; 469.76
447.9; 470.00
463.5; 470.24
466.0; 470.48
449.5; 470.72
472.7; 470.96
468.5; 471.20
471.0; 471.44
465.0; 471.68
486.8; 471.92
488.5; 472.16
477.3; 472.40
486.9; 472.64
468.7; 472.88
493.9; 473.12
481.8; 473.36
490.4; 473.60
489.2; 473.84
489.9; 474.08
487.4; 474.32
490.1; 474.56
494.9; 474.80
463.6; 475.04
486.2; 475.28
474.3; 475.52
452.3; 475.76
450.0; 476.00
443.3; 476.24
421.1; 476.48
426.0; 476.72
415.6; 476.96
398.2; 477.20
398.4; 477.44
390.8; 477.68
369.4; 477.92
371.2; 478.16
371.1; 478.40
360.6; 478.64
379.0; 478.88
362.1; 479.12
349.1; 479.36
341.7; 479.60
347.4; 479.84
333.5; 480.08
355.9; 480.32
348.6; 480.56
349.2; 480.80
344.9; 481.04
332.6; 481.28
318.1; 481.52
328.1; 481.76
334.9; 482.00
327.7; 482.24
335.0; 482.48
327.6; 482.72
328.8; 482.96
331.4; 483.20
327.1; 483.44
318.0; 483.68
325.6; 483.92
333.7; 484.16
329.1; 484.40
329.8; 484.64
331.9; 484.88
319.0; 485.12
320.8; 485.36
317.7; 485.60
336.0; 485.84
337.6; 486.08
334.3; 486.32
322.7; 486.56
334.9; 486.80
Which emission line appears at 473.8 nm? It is C IV 1549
